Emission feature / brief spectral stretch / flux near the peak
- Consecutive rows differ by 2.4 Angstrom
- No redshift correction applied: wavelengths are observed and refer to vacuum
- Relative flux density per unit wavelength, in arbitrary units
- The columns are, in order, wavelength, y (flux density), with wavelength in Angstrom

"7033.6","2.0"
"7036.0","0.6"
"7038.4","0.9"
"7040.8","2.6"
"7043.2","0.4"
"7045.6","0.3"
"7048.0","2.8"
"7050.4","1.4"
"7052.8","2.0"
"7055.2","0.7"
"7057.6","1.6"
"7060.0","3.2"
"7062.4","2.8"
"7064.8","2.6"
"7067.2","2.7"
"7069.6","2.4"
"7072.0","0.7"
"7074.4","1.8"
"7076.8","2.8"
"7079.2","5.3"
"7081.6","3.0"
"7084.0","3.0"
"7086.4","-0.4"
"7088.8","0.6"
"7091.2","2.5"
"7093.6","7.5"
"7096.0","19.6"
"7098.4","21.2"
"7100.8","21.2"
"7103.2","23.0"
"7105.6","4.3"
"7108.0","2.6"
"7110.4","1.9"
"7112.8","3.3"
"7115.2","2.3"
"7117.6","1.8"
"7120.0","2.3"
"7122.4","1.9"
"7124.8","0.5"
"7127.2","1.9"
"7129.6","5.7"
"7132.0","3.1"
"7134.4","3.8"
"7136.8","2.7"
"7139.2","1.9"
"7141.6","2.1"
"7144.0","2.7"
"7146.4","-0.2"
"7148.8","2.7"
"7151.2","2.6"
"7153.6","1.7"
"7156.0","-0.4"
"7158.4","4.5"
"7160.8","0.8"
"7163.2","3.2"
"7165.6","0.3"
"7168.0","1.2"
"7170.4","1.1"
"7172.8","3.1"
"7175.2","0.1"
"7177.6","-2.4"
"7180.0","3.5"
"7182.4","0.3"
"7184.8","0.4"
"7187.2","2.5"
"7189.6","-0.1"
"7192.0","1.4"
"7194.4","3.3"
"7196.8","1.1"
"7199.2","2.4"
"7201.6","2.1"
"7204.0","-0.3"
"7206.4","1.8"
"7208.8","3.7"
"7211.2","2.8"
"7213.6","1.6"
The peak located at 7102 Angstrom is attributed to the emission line [O II] 3727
